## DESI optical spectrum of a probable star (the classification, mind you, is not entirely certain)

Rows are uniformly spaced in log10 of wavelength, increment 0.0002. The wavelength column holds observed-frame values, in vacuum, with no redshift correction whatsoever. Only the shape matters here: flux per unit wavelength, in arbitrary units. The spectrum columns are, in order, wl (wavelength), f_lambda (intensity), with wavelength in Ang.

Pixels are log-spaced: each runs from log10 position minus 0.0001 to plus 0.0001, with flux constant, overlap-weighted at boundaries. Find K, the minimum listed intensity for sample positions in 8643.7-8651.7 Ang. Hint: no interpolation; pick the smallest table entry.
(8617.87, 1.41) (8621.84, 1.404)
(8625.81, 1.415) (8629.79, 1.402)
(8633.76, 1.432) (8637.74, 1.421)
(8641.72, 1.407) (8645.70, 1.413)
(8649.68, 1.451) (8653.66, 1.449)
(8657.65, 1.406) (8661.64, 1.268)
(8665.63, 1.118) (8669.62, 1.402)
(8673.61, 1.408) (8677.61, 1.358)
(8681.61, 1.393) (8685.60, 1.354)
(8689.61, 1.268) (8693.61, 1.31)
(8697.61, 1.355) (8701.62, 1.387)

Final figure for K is 1.413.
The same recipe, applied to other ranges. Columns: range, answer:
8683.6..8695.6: 1.268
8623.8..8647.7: 1.402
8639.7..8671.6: 1.118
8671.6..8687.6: 1.354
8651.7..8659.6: 1.406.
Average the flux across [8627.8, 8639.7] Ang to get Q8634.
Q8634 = 1.42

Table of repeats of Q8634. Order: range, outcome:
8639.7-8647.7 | 1.41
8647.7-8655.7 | 1.45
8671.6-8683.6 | 1.39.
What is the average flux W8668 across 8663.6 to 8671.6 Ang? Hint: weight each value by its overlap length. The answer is 1.26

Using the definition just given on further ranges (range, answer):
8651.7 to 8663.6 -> 1.37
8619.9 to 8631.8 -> 1.41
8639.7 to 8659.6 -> 1.43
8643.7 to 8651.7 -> 1.43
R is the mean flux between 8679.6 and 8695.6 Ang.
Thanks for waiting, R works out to 1.33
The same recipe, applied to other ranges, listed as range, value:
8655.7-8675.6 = 1.32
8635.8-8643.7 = 1.41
